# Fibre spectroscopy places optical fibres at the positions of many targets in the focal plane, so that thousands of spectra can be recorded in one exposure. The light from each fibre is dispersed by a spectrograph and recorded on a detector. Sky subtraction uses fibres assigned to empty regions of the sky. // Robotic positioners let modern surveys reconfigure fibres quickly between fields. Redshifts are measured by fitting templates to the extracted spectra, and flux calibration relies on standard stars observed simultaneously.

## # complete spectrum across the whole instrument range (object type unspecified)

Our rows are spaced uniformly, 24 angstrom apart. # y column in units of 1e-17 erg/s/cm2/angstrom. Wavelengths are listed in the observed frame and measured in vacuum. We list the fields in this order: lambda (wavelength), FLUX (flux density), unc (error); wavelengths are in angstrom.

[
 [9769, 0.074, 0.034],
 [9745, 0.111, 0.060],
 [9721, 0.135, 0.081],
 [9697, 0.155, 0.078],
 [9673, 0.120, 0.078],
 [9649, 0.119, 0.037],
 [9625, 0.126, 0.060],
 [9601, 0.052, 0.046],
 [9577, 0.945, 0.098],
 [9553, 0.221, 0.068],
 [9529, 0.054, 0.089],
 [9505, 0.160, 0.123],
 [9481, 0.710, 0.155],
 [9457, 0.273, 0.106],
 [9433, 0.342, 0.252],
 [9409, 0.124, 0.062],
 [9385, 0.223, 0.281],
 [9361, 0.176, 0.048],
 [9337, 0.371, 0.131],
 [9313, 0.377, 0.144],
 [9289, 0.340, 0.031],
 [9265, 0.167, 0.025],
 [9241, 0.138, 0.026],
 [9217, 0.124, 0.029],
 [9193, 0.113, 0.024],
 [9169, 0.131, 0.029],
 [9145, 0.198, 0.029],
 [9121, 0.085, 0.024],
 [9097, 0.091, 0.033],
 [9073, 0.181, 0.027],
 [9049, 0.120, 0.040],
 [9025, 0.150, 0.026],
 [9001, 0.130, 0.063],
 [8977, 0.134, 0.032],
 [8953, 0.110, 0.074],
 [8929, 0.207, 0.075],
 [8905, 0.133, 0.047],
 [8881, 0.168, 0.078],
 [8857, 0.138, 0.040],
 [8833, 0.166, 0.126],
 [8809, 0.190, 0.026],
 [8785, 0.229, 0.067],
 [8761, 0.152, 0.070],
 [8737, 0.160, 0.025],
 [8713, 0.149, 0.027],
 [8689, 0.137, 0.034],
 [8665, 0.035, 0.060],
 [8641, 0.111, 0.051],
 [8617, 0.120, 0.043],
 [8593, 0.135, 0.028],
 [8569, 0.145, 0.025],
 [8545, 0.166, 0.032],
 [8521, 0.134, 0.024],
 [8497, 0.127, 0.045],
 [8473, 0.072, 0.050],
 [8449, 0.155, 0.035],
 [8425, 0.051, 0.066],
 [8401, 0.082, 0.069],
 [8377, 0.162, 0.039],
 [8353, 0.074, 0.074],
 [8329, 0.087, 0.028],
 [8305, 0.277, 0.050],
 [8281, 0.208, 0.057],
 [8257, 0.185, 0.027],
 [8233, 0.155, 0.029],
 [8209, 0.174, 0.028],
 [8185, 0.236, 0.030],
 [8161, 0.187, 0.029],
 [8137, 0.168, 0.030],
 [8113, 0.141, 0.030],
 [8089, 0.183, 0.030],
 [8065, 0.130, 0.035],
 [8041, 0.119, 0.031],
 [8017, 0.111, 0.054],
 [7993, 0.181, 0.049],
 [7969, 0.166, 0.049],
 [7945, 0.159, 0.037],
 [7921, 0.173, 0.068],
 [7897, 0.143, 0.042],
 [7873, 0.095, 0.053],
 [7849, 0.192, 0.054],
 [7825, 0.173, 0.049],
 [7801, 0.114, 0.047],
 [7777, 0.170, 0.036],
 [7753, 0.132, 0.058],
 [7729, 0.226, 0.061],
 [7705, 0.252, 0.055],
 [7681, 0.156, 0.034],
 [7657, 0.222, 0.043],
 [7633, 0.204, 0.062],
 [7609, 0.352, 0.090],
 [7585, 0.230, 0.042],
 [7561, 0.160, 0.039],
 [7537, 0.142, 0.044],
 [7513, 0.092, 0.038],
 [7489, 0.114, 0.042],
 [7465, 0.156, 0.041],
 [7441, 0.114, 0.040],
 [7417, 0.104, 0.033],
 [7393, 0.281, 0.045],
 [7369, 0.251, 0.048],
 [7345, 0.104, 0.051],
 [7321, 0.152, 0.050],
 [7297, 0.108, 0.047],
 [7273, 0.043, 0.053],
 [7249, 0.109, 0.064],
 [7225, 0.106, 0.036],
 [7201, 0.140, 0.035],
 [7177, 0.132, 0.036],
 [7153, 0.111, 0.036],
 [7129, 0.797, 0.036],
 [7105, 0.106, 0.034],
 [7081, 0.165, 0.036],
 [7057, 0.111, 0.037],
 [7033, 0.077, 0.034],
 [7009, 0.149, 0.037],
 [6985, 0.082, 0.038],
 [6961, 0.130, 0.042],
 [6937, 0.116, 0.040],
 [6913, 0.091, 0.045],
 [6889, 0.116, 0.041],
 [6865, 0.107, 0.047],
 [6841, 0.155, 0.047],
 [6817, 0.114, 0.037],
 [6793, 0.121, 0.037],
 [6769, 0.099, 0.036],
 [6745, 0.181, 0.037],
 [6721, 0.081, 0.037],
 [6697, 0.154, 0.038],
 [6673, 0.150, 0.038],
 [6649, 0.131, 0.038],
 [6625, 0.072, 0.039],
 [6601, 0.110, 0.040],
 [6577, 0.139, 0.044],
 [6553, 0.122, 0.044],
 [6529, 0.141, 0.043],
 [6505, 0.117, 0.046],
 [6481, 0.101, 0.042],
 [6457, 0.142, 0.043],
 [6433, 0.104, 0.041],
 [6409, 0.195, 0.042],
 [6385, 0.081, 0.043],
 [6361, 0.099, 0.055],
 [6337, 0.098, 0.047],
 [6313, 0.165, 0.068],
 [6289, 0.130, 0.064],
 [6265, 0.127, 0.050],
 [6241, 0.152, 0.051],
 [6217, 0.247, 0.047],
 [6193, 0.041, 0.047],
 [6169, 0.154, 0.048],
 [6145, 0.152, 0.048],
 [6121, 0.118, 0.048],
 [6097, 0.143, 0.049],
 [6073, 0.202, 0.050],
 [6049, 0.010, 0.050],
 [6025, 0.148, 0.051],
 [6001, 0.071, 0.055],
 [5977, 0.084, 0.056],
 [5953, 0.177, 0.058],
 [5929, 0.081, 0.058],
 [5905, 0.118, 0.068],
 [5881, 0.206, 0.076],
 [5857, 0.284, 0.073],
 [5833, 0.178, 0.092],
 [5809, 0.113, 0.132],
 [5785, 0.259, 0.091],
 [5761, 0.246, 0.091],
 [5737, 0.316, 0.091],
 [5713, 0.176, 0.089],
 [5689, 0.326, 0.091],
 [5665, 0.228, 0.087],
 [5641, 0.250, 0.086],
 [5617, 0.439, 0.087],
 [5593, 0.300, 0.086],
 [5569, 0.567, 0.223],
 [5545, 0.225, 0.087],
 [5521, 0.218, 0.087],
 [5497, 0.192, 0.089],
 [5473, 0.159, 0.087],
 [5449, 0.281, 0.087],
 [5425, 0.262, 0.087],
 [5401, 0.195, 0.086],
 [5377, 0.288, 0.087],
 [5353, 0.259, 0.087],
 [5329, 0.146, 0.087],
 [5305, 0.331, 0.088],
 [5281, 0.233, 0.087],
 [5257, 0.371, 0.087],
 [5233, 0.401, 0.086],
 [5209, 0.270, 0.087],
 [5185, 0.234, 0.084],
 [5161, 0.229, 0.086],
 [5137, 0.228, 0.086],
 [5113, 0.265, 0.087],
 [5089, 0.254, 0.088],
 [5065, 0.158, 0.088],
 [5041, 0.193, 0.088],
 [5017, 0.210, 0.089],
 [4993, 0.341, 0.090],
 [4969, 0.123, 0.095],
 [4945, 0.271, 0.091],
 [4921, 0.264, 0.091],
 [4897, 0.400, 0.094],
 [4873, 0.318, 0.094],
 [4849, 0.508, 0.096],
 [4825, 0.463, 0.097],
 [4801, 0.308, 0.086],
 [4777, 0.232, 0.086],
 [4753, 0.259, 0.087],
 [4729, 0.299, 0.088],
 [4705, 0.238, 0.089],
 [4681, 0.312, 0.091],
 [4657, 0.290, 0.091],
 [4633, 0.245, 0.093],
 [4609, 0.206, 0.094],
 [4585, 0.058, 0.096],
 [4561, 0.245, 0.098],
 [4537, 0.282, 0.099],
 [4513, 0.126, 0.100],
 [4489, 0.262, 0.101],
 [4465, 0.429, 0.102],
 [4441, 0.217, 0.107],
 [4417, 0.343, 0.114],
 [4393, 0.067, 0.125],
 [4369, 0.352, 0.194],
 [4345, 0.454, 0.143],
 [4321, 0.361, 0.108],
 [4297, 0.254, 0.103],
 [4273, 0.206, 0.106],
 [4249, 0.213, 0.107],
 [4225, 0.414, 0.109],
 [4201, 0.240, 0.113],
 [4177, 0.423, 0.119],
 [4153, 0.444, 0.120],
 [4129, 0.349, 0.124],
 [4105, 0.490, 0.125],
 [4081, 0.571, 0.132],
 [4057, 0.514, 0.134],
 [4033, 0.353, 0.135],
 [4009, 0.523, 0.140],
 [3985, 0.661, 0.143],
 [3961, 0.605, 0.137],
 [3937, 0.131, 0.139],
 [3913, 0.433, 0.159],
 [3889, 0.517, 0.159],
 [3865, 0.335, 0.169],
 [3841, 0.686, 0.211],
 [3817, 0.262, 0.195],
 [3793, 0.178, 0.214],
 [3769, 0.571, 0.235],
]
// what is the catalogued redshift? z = 0.912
